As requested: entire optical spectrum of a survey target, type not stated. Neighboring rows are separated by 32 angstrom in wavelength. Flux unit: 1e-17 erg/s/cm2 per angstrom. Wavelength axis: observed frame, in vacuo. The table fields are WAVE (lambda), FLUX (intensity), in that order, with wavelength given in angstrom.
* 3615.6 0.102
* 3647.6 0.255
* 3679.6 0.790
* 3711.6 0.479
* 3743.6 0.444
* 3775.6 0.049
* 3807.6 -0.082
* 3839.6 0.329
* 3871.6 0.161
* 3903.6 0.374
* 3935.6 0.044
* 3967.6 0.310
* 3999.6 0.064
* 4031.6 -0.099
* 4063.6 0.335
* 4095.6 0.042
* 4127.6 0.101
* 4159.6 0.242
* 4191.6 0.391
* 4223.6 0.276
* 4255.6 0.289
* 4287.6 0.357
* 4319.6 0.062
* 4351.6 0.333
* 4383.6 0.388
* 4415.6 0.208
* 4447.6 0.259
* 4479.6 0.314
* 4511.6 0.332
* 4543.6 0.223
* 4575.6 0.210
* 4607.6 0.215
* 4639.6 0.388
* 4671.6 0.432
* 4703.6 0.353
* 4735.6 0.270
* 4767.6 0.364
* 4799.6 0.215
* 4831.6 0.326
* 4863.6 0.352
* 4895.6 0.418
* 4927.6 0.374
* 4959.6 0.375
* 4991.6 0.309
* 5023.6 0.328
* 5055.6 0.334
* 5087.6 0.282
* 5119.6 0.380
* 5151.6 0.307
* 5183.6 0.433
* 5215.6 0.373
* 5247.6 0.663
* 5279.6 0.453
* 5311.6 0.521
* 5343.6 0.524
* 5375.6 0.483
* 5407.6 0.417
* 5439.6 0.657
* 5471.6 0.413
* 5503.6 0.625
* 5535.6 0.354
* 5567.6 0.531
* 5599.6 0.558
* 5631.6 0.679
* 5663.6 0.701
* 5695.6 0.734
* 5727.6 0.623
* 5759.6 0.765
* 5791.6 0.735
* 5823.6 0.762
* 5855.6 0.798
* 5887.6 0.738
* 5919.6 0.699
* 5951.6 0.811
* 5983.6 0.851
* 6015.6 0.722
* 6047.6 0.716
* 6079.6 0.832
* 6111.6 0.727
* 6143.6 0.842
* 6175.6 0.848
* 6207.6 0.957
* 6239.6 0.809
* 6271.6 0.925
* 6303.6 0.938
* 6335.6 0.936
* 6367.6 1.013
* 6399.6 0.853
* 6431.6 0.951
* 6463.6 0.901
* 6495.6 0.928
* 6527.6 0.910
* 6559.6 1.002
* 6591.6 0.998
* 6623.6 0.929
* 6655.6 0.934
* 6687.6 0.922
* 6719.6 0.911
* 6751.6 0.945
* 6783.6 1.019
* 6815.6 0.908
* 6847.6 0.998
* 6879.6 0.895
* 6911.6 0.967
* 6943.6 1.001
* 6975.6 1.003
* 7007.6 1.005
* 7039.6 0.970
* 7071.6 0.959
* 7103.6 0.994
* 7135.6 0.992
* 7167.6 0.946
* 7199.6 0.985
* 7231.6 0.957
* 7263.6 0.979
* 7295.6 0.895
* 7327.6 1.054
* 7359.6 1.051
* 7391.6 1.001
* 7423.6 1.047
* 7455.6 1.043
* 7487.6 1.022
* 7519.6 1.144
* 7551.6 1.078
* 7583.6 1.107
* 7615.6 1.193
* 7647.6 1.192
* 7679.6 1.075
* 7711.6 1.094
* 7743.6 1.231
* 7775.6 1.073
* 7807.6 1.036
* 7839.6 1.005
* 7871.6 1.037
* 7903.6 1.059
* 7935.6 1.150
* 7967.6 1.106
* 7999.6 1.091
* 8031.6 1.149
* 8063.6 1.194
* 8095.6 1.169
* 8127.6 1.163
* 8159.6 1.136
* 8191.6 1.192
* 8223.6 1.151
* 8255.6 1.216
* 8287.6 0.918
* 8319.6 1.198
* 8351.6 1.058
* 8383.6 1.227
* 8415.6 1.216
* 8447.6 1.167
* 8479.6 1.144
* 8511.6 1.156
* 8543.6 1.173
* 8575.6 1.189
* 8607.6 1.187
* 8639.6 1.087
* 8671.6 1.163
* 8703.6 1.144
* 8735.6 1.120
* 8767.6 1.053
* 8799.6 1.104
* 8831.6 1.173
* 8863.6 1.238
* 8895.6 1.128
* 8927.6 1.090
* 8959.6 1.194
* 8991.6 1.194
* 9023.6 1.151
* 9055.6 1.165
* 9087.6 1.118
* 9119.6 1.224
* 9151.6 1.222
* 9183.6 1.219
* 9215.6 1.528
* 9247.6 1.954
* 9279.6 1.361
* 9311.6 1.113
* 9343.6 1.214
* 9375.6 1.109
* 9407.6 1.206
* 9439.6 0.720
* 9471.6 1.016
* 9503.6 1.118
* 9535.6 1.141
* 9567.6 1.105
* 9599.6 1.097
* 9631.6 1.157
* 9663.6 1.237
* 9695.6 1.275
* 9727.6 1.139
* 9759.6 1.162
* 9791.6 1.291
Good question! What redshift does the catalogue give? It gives 0.41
